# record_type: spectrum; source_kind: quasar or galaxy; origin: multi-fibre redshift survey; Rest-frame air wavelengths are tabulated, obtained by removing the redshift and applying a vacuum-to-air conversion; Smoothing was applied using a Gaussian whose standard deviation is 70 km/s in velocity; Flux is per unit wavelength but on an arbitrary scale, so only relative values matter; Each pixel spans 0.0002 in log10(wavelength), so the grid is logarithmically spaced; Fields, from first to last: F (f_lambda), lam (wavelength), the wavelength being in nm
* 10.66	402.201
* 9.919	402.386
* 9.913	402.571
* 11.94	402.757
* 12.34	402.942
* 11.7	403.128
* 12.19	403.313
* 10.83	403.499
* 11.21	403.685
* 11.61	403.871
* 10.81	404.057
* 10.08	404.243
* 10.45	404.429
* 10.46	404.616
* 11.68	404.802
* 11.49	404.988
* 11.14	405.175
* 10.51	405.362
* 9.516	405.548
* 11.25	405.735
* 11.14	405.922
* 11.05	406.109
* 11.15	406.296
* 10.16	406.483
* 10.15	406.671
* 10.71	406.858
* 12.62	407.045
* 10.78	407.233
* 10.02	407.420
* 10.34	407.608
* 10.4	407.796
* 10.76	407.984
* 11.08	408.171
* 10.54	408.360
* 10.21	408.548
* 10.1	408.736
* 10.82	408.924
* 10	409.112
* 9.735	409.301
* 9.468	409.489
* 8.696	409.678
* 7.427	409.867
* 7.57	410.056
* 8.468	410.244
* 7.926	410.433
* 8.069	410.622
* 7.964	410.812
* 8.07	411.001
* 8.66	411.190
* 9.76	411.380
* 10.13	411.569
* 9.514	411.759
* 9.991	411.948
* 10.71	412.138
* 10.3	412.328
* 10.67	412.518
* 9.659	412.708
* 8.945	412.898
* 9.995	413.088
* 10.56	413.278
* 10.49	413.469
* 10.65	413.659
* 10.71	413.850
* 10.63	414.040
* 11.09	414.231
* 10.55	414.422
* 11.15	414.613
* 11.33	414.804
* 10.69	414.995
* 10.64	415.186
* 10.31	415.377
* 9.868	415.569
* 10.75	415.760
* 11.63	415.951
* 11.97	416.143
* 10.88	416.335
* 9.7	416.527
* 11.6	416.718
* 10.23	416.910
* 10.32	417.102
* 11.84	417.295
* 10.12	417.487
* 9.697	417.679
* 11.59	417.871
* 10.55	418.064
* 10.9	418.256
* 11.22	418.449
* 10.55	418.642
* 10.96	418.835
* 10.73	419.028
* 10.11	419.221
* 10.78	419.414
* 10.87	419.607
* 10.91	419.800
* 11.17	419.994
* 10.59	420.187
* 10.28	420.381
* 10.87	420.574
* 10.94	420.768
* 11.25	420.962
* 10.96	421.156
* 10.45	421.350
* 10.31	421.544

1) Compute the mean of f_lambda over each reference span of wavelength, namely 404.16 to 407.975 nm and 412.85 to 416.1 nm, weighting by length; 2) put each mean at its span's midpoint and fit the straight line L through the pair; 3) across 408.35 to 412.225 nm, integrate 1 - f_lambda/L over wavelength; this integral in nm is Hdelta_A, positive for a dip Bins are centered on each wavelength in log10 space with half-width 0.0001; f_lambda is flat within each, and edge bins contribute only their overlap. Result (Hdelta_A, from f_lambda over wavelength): 0.54 nm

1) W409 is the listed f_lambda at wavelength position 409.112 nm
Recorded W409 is 10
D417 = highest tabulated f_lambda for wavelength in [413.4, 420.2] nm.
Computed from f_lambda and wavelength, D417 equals 11.97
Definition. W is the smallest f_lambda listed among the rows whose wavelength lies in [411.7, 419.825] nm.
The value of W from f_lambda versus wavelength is 8.945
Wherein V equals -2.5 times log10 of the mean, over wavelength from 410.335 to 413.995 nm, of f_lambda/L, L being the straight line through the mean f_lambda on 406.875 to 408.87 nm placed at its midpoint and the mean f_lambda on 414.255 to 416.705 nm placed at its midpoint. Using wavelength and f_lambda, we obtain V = 0.12 mag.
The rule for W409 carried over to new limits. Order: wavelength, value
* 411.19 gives 8.66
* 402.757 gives 11.94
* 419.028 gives 10.73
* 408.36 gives 10.54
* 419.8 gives 10.91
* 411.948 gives 9.991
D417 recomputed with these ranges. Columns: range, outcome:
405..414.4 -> 12.62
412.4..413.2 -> 10.67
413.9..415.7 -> 11.33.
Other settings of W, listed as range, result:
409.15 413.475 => 7.427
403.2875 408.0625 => 9.516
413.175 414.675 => 10.49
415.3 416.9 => 9.7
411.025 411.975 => 8.66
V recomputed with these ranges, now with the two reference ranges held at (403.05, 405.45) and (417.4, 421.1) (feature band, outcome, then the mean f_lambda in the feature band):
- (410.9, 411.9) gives 0.18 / 9.26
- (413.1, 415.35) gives 0.01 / 10.7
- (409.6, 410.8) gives 0.34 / 8.01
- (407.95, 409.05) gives 0.04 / 10.6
